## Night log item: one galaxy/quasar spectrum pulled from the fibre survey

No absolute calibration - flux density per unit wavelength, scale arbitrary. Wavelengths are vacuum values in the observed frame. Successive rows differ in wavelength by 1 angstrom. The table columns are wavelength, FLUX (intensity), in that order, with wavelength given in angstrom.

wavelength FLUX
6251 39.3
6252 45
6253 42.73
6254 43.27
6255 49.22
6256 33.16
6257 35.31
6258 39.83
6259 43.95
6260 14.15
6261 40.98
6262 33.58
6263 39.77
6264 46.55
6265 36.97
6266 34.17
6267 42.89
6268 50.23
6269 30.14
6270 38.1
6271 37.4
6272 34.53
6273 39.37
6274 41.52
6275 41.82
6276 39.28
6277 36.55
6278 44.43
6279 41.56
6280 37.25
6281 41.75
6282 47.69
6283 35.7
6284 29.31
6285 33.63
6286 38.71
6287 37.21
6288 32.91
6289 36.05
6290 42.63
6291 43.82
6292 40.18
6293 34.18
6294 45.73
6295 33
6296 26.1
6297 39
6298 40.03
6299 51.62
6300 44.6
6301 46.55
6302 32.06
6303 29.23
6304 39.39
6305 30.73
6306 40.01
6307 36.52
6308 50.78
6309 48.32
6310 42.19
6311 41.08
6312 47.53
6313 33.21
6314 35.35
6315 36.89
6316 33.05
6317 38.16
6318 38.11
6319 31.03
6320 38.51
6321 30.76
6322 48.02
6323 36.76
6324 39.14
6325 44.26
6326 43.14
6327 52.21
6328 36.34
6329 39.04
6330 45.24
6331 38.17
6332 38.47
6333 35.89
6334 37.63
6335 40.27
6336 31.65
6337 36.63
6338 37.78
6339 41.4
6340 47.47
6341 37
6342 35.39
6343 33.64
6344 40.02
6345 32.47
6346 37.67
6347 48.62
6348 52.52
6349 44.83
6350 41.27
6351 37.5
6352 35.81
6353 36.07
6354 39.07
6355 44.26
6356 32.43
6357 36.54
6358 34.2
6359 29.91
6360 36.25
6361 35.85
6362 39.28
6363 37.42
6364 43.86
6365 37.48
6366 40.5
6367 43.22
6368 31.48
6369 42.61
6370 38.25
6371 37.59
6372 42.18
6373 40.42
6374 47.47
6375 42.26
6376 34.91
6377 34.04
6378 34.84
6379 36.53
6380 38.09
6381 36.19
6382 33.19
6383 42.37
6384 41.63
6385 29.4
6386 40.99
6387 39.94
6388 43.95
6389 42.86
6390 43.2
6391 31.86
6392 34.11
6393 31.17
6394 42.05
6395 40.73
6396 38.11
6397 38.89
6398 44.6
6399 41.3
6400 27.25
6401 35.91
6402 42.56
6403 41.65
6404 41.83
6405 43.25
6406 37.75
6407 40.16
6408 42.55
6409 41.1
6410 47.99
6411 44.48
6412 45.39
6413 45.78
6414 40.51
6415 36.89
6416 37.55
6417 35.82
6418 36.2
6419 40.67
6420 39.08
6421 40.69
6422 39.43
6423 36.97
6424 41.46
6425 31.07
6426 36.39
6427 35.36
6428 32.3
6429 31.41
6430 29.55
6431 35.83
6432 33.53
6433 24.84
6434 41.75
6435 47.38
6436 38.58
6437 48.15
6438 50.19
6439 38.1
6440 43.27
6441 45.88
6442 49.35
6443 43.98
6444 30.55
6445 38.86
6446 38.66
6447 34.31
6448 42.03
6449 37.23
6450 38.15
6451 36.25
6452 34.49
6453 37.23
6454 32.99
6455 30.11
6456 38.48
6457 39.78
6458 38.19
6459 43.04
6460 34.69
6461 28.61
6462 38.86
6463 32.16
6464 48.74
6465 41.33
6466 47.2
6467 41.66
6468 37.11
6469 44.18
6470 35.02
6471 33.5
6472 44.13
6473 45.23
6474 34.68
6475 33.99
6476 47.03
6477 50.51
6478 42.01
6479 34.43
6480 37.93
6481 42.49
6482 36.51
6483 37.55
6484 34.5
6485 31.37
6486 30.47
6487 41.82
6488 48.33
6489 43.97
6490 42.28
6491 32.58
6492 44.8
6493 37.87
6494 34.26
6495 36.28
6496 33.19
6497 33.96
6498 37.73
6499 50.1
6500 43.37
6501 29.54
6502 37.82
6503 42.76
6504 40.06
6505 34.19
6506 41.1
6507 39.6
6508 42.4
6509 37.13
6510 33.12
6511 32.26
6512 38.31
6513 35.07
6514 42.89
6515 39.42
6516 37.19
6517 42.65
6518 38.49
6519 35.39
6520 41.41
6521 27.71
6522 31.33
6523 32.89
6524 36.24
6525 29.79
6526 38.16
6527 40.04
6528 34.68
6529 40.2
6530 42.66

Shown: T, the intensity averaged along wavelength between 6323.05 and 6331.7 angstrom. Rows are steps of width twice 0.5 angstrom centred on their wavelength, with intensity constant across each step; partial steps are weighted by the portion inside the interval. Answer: 41.8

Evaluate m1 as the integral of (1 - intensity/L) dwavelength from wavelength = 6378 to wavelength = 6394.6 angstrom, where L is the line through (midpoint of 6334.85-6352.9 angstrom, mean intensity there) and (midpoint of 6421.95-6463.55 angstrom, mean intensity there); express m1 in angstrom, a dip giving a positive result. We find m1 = 0.3 angstrom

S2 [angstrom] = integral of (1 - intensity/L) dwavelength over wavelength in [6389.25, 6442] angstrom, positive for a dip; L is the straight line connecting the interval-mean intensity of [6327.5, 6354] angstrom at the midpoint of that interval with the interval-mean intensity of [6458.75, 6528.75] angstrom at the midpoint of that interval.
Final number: -0.6 angstrom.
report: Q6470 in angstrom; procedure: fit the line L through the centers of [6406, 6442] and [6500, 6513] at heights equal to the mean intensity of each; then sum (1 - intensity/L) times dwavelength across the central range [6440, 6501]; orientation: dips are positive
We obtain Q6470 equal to -0.87 angstrom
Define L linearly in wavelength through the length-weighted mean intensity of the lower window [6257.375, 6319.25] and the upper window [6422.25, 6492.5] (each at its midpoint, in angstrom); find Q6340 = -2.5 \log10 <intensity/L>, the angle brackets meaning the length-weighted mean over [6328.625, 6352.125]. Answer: -0.025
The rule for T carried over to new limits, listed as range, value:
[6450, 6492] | 38.7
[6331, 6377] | 38.8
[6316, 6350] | 39.6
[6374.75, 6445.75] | 39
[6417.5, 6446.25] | 38.6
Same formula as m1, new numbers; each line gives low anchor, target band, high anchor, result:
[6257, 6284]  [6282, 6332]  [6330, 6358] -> -0.3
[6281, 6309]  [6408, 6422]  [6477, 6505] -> -0.8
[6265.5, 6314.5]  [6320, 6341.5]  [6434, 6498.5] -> -0.4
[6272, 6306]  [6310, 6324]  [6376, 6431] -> 0.3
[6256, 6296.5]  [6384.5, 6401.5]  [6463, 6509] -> 0.3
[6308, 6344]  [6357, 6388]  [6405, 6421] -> 1.5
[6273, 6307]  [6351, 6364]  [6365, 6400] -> 0.6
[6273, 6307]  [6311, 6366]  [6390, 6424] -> 0.3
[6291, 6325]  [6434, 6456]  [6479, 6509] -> -0.7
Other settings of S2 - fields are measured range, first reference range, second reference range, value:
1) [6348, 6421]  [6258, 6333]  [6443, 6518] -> -0.79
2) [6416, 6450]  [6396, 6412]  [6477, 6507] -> 1.40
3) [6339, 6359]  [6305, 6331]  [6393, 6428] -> 0.36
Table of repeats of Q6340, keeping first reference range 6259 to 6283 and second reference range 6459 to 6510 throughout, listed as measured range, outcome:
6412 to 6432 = 0.05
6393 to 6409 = -0.02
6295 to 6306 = 0.03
